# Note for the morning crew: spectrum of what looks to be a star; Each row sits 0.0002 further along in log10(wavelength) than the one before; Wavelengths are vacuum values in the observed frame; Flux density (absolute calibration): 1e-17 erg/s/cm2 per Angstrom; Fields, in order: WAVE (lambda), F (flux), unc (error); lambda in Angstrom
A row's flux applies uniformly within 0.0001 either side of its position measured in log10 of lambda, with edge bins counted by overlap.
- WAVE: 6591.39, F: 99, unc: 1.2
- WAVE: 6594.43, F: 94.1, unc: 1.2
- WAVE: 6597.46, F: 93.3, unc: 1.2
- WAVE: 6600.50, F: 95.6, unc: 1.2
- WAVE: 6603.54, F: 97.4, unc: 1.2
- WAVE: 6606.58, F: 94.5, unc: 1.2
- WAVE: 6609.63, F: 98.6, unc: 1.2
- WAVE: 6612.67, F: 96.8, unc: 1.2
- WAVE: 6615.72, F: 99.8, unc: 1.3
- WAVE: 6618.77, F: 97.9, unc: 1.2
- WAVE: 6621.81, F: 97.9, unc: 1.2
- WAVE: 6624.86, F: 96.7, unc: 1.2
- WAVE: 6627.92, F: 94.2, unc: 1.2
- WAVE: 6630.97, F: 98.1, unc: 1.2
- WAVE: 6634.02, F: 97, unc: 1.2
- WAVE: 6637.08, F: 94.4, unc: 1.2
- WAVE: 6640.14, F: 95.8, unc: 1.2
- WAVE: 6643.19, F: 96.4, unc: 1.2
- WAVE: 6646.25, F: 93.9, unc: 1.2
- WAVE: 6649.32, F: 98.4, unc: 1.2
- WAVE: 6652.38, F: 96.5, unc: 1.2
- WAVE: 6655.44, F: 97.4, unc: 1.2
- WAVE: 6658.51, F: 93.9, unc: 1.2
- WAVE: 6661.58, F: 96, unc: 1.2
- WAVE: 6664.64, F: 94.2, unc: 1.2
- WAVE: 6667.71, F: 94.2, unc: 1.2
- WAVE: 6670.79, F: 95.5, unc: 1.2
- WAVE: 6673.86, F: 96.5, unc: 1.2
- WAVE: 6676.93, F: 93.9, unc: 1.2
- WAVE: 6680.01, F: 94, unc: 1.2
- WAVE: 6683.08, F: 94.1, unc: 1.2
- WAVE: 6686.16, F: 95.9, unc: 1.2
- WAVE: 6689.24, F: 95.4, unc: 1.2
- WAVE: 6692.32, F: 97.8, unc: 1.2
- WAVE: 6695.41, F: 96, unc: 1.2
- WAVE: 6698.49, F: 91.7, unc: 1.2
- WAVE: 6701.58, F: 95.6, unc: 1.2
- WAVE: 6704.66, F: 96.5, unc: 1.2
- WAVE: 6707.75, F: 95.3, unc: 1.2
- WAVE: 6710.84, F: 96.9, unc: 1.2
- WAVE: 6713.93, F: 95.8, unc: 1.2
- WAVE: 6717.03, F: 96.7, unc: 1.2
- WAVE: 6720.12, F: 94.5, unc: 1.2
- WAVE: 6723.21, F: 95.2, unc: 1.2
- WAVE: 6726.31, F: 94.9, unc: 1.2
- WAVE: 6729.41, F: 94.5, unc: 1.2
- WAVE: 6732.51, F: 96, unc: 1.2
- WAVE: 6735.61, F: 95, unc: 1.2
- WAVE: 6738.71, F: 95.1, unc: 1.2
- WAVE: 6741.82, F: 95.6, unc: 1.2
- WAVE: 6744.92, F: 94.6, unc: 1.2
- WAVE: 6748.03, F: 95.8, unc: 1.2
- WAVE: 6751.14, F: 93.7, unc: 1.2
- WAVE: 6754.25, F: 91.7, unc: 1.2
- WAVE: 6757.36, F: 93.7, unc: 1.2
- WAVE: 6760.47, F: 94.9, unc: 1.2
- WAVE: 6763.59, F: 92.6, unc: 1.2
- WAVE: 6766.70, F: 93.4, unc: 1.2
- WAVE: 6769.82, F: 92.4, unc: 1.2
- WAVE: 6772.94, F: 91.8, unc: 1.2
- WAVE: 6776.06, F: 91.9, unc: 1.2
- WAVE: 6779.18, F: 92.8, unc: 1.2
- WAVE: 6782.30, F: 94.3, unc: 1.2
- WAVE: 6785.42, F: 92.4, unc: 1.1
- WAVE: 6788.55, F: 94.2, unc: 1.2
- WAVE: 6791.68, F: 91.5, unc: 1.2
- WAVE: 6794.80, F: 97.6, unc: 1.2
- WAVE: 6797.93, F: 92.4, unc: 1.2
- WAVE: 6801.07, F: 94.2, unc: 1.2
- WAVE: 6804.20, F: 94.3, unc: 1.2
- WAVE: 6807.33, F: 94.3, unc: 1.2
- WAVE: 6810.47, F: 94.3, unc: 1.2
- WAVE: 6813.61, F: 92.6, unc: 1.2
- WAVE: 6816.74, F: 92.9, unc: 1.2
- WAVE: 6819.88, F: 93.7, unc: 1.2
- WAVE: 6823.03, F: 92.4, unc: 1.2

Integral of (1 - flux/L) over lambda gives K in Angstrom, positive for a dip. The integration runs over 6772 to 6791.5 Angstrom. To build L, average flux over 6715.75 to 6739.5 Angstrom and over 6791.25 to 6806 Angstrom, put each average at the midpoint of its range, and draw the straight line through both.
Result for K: 0.3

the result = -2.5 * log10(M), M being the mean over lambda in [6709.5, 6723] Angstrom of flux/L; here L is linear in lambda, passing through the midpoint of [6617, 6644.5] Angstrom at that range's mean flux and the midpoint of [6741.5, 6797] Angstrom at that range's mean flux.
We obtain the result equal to -0.01 mag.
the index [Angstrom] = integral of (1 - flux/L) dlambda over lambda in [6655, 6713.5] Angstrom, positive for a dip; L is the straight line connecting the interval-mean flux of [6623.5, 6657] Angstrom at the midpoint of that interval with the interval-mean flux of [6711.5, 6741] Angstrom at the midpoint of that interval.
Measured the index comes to 0.3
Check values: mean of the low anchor 96.2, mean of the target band 95.3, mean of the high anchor 95.3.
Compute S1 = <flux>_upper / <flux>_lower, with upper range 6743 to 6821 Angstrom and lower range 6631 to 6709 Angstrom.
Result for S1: 1.0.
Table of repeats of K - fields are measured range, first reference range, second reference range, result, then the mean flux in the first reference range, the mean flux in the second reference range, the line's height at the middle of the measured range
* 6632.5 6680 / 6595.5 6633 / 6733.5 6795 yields 0.16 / 96.7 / 93.7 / 95.9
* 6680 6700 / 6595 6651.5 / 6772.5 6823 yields 0.05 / 96.4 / 93.5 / 95.3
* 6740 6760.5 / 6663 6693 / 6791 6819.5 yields 0.03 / 95.1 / 93.9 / 94.4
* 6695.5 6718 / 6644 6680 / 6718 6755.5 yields -0.11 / 95.4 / 94.8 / 95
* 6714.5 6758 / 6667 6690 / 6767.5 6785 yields -0.57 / 94.9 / 92.7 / 93.6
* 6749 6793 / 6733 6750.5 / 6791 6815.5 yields 0.76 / 95.2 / 94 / 94.6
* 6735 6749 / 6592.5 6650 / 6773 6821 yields -0.12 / 96.3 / 93.5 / 94.4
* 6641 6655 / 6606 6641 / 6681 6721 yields 0.01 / 96.9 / 95.6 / 96.5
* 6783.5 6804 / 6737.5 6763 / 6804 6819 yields 0.02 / 94.3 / 93.7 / 93.8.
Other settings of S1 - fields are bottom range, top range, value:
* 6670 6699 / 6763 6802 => 0.98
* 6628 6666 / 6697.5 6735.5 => 0.99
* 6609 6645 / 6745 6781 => 0.96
